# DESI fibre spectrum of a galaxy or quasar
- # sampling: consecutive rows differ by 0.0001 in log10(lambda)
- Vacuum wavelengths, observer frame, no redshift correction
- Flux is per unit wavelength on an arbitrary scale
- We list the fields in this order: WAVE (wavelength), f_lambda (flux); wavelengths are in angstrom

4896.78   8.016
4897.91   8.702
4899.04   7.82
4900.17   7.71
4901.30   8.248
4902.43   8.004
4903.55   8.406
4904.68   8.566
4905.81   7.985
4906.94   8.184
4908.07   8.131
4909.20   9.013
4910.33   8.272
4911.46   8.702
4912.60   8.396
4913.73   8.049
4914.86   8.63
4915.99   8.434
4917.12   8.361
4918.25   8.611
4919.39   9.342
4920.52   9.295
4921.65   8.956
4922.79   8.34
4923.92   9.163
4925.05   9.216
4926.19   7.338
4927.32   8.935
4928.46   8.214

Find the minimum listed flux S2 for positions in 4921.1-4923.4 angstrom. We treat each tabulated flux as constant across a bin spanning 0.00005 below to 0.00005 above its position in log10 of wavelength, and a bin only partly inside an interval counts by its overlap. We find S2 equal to 8.34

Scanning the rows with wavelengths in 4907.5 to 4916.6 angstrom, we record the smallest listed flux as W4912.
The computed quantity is 8.049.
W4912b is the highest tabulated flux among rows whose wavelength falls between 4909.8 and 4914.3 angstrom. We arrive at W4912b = 8.702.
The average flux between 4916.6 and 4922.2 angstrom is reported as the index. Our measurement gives 8.92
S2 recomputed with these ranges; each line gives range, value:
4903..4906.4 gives 7.985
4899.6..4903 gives 7.71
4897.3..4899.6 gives 7.82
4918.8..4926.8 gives 7.338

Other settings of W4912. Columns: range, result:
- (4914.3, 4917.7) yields 8.361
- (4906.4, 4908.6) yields 8.131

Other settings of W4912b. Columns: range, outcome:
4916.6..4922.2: 9.342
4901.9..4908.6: 8.566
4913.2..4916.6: 8.63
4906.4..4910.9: 9.013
